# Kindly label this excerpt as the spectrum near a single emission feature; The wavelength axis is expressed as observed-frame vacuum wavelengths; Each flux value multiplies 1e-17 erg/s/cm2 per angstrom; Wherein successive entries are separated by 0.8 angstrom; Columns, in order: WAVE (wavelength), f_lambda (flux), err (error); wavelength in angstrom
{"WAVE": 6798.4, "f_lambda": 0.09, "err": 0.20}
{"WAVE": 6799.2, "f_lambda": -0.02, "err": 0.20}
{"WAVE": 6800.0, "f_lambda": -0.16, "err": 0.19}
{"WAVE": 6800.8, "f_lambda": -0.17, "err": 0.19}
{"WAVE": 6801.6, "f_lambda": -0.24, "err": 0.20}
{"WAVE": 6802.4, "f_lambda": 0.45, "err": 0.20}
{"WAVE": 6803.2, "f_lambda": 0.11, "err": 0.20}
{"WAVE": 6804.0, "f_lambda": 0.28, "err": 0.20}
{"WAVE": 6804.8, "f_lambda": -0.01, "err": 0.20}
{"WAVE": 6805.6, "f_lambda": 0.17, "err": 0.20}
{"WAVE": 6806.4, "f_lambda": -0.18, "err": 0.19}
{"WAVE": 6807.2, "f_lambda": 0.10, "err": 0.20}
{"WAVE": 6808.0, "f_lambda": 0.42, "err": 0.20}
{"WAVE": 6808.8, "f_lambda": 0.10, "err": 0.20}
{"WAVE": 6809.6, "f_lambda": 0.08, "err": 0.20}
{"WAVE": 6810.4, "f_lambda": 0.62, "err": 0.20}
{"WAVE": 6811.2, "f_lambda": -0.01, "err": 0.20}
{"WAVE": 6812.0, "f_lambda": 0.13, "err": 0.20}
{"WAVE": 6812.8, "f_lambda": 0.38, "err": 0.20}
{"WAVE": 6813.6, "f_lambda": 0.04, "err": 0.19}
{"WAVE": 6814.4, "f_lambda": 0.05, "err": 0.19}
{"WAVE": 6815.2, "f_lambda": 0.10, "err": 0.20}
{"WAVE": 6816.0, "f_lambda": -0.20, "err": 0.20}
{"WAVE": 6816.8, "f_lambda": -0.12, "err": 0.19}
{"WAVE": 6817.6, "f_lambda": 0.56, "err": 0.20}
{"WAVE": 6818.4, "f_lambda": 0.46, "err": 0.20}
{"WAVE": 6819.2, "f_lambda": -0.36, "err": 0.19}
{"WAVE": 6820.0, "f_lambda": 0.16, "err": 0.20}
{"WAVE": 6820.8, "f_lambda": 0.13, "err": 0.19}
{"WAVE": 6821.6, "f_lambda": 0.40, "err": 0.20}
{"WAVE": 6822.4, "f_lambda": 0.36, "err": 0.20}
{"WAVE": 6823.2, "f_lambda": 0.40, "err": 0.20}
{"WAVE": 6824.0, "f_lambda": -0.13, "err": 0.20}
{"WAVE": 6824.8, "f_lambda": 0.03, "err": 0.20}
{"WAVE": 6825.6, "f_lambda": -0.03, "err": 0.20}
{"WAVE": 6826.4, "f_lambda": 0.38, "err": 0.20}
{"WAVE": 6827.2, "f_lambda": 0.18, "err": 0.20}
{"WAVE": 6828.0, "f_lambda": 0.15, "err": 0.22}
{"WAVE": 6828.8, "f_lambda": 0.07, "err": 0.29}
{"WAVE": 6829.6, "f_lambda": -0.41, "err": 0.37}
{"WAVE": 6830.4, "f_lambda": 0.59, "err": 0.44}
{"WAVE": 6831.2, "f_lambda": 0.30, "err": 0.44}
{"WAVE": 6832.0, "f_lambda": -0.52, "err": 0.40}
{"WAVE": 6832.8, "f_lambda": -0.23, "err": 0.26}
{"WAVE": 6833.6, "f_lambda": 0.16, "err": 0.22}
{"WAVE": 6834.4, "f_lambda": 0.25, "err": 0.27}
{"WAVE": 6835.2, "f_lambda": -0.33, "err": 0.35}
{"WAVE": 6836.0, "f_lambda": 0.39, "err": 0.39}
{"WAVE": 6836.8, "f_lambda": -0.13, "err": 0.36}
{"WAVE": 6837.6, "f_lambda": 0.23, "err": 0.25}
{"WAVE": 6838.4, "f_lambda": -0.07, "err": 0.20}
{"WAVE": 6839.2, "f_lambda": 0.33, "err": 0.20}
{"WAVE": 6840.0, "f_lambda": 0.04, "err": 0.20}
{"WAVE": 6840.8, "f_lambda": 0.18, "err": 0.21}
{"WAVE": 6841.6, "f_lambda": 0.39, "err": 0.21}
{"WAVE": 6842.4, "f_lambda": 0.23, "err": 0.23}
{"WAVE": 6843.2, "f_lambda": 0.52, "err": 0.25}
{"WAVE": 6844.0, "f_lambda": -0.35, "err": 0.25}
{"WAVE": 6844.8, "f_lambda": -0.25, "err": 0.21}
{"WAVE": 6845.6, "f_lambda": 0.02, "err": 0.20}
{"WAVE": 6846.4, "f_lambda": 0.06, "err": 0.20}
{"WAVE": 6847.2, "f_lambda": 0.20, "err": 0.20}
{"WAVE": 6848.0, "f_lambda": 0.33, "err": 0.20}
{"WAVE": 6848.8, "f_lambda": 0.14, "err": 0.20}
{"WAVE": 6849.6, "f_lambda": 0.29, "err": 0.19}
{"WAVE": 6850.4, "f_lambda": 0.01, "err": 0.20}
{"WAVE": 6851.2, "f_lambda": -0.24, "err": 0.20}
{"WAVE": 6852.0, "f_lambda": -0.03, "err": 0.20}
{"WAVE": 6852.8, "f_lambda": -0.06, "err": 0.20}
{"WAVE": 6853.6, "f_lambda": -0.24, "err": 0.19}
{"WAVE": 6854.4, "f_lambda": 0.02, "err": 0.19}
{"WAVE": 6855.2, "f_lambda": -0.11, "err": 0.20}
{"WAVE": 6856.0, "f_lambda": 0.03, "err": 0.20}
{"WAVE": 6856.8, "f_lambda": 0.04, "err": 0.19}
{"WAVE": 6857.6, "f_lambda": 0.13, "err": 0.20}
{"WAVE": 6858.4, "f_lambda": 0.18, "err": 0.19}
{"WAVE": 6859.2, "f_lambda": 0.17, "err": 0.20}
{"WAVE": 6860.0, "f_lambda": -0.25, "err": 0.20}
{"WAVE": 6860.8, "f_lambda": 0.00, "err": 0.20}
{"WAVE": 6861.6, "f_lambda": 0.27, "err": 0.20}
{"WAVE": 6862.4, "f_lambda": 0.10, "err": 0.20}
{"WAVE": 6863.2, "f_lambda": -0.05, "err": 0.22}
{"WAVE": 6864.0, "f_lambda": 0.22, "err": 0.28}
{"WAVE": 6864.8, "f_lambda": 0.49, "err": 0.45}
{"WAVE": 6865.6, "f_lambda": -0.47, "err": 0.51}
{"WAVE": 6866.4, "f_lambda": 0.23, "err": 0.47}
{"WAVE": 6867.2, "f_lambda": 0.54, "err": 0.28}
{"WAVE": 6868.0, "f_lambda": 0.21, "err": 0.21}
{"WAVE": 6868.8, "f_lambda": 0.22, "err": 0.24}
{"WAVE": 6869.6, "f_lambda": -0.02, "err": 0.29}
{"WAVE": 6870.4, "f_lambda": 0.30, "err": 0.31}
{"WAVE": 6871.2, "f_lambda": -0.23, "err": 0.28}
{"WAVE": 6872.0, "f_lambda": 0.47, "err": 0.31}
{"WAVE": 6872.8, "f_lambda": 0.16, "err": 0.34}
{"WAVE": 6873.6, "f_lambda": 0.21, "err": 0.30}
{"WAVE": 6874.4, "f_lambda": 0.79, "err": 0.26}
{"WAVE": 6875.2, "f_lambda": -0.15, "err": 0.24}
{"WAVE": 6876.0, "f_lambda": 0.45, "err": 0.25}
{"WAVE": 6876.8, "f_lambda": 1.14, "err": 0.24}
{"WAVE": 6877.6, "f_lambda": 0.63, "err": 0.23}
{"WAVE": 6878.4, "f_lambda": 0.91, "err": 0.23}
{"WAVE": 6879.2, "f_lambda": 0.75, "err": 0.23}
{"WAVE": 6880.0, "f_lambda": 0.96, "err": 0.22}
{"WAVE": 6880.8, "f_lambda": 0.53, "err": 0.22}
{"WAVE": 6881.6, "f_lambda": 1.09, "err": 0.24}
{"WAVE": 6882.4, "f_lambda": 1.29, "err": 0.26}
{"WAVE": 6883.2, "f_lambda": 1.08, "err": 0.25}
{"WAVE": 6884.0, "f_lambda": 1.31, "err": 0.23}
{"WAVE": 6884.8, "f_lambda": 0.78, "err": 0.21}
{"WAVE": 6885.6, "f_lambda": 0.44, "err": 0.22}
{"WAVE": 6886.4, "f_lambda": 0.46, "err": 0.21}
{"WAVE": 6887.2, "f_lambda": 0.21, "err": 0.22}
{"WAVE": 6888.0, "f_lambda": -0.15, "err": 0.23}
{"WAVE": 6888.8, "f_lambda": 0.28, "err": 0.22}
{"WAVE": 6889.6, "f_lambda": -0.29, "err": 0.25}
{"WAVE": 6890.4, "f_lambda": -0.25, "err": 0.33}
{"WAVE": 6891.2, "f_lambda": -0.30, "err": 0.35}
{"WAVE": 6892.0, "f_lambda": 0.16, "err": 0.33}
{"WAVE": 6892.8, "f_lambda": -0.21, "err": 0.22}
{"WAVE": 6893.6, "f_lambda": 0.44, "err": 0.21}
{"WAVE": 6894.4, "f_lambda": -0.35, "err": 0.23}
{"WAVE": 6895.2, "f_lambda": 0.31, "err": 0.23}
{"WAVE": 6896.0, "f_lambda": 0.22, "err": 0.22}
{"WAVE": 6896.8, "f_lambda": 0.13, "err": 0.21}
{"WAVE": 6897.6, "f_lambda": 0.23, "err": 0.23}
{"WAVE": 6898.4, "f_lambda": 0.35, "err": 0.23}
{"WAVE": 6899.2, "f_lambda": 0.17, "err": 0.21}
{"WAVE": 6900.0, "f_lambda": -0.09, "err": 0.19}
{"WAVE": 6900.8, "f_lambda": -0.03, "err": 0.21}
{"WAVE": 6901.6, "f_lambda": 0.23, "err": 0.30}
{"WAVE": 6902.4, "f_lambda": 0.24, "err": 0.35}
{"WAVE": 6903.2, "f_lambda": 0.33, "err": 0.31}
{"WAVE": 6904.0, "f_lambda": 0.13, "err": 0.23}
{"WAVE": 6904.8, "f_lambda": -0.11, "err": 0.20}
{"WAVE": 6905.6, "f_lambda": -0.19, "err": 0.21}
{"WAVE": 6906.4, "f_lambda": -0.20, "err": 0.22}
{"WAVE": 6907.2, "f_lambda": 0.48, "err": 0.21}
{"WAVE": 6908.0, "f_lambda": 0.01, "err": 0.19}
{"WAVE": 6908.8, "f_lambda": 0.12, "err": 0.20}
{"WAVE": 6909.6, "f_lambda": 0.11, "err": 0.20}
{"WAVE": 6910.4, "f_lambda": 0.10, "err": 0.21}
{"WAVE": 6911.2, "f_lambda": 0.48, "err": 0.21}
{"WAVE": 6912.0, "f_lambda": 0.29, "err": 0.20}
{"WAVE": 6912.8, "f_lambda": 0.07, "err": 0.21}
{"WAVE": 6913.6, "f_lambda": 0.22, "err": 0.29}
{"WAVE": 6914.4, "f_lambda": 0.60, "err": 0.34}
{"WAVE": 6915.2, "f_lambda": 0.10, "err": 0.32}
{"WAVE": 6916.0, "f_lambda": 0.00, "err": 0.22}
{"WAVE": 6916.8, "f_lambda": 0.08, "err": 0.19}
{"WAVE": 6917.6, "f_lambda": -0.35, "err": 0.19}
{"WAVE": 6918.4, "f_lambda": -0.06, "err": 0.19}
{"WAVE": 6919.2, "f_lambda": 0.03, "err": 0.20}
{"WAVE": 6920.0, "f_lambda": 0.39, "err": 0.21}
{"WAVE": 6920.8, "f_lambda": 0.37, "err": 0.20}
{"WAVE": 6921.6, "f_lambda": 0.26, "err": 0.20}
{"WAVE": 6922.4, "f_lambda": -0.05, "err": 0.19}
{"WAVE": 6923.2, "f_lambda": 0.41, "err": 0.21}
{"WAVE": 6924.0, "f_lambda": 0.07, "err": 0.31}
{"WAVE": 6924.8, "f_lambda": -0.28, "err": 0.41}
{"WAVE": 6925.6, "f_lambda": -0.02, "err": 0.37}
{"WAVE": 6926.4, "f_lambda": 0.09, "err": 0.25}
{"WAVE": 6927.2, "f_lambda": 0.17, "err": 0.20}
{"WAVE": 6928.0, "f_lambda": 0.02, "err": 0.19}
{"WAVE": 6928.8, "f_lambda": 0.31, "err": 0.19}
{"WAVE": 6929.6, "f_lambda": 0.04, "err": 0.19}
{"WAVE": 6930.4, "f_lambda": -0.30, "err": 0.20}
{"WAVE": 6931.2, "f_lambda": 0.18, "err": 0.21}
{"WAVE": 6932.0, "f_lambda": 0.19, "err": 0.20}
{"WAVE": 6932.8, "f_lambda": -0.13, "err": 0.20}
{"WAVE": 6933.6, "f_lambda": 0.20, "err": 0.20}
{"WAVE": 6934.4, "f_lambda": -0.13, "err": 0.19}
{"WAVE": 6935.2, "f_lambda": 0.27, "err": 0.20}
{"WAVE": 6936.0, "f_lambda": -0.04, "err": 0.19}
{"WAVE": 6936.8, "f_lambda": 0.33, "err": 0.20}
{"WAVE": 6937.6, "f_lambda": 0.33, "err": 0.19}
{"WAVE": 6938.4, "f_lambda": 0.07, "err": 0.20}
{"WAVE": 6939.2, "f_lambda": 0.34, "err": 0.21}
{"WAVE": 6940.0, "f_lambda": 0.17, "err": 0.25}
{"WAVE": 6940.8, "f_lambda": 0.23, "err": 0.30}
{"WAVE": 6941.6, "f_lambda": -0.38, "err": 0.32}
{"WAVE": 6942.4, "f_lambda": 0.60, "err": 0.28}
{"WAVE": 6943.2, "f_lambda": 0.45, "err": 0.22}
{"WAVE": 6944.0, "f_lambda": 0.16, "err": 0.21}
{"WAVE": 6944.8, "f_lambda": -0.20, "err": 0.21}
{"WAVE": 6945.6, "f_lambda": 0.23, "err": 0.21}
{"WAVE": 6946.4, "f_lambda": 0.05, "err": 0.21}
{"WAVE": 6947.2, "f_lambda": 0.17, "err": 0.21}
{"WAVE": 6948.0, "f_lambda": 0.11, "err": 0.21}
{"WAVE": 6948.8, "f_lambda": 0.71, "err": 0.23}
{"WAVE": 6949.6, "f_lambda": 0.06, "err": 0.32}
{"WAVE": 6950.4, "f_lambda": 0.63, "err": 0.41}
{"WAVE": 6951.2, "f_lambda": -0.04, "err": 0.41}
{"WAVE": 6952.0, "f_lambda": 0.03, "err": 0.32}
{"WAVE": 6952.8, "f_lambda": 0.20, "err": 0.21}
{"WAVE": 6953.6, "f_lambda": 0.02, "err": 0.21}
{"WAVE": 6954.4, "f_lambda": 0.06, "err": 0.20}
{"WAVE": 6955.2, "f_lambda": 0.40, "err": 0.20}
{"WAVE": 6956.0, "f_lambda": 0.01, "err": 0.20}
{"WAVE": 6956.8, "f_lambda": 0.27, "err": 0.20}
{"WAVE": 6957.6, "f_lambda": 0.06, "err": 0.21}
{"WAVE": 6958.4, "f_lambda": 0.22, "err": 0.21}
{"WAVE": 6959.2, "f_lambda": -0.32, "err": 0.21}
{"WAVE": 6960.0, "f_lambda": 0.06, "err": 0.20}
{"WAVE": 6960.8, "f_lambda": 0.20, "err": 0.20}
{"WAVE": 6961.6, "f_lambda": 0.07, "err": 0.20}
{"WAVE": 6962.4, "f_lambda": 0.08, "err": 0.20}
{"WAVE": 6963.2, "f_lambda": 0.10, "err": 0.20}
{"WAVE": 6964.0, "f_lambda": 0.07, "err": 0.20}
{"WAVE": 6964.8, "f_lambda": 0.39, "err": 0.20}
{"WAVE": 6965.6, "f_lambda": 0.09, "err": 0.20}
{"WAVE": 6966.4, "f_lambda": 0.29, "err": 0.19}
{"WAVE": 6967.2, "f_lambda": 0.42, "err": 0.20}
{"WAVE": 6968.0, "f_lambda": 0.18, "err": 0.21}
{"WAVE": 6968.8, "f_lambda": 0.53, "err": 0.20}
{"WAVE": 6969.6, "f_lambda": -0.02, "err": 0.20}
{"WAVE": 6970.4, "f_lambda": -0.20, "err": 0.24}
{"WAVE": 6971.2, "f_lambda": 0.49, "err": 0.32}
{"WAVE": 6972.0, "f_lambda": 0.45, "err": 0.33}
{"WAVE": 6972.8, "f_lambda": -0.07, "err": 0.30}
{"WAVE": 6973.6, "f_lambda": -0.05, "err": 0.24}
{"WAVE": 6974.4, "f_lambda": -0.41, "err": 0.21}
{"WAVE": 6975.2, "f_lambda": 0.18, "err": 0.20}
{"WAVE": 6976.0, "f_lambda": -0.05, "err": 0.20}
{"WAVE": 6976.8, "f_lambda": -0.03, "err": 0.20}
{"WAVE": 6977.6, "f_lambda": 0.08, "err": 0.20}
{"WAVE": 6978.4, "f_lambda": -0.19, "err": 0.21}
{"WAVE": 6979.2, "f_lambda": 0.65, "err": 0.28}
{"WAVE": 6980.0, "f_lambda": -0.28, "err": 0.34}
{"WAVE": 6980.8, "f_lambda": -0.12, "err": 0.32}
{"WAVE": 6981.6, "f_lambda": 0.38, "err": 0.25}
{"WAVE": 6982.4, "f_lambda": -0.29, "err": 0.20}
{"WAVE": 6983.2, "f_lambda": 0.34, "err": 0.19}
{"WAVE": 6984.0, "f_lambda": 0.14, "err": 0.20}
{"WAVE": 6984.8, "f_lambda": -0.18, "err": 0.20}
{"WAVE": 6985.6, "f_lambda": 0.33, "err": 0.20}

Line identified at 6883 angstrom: [O II] 3727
